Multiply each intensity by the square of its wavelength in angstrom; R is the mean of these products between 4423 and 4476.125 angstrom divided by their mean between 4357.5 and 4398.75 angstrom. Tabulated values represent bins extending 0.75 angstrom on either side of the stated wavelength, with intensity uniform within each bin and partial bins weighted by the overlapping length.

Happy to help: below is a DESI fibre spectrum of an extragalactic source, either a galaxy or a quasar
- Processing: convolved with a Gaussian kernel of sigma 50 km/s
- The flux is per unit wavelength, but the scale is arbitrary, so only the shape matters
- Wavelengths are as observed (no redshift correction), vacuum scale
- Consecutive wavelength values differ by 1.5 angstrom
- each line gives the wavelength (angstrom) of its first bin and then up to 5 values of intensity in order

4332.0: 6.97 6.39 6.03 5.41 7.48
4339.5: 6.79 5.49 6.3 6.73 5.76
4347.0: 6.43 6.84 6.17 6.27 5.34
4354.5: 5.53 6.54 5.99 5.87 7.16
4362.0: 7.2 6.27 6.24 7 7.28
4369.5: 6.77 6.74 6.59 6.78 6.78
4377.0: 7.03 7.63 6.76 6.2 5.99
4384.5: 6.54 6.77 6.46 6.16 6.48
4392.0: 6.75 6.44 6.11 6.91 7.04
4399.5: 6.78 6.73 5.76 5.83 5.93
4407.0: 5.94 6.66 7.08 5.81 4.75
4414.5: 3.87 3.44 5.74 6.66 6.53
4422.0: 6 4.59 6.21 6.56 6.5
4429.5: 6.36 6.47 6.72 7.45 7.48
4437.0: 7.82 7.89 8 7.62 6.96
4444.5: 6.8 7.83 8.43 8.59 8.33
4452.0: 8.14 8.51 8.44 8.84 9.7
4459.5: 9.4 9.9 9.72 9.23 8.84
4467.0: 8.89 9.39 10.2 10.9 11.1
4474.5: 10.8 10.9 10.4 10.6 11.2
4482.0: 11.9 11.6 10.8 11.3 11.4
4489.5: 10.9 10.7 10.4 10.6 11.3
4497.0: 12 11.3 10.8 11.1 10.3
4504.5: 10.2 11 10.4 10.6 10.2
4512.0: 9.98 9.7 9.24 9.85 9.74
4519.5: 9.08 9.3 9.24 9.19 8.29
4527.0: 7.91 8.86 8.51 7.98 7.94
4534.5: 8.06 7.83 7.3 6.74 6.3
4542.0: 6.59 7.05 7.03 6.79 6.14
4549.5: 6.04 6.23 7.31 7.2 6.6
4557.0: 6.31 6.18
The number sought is 1.3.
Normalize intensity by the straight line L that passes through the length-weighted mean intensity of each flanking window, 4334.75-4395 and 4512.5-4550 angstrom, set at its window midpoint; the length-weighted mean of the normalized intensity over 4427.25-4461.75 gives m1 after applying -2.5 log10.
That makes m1 -0.10 mag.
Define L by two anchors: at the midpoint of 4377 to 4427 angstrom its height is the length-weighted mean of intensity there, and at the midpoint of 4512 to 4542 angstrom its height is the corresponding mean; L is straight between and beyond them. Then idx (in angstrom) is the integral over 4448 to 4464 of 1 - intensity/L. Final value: -4.0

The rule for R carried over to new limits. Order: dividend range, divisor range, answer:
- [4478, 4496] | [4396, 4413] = 1.81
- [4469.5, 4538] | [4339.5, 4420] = 1.69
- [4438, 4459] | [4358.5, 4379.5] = 1.24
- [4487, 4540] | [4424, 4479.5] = 1.16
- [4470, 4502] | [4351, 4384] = 1.78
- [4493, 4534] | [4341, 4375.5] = 1.63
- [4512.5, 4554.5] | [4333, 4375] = 1.34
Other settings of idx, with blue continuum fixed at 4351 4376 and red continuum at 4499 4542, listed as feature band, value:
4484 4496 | -3.27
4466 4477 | -2.64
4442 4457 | -0.27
